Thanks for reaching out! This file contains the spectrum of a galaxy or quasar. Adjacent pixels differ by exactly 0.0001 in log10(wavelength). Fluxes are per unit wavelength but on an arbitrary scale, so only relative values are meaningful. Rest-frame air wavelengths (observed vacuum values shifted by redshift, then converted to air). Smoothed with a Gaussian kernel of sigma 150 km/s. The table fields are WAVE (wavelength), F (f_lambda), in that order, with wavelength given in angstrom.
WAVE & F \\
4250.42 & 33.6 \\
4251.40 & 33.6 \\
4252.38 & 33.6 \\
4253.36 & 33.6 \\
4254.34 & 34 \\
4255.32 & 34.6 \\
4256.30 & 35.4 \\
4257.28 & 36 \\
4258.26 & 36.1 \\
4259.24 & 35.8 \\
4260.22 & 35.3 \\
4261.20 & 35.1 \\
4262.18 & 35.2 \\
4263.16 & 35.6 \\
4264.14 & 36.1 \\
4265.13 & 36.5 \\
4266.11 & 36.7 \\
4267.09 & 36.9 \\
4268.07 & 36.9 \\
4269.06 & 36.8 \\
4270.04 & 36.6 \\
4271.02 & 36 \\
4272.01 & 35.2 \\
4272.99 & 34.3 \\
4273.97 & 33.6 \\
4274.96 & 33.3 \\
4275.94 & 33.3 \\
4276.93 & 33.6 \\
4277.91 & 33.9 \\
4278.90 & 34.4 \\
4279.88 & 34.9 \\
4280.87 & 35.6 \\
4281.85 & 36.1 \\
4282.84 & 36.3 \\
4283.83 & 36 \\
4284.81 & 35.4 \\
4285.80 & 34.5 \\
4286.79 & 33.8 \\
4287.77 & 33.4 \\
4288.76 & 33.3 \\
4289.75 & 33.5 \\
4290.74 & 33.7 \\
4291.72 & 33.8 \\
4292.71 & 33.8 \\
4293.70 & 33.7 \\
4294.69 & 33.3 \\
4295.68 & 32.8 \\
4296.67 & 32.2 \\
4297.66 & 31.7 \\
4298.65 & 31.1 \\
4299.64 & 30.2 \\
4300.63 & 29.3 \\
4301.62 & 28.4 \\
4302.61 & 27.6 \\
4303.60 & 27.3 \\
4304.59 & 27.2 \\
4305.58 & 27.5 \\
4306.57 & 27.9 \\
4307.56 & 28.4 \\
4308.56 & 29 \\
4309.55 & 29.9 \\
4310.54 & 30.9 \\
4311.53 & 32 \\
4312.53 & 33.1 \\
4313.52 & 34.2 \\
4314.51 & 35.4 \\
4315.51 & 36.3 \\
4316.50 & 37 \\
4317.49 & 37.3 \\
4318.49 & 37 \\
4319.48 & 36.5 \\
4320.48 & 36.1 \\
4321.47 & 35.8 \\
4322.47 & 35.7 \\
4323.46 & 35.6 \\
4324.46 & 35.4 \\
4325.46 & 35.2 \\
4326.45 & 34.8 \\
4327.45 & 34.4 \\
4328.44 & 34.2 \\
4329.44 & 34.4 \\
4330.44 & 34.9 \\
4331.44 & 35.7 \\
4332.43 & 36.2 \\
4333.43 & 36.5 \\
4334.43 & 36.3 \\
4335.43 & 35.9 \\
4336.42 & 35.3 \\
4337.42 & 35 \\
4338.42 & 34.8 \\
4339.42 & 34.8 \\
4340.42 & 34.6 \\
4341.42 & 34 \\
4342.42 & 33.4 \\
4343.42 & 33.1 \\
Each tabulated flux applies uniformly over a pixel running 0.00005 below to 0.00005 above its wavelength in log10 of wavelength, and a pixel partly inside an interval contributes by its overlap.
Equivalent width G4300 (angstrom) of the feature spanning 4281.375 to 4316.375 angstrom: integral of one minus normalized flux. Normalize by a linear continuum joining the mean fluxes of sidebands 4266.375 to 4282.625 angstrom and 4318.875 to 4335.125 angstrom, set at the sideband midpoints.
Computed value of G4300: 3.14 angstrom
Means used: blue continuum 35.1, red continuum 35.5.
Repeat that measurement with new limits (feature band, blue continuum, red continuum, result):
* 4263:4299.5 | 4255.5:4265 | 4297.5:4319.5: -0.75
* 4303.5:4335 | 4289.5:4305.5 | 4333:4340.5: -0.22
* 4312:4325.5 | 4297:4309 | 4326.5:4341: -1.55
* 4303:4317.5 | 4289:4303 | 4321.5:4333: 0.89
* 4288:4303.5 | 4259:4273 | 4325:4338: 1.69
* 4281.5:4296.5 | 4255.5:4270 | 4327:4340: 0.66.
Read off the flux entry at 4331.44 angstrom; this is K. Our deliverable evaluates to 35.7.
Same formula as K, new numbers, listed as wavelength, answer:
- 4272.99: 34.3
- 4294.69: 33.3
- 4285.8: 34.5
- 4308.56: 29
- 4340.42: 34.6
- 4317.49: 37.3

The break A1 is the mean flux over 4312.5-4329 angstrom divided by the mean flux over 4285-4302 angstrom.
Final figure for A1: 1.1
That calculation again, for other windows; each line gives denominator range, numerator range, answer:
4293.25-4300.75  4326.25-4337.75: 1.11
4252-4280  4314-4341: 1.01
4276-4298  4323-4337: 1.04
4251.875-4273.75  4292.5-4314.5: 0.86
